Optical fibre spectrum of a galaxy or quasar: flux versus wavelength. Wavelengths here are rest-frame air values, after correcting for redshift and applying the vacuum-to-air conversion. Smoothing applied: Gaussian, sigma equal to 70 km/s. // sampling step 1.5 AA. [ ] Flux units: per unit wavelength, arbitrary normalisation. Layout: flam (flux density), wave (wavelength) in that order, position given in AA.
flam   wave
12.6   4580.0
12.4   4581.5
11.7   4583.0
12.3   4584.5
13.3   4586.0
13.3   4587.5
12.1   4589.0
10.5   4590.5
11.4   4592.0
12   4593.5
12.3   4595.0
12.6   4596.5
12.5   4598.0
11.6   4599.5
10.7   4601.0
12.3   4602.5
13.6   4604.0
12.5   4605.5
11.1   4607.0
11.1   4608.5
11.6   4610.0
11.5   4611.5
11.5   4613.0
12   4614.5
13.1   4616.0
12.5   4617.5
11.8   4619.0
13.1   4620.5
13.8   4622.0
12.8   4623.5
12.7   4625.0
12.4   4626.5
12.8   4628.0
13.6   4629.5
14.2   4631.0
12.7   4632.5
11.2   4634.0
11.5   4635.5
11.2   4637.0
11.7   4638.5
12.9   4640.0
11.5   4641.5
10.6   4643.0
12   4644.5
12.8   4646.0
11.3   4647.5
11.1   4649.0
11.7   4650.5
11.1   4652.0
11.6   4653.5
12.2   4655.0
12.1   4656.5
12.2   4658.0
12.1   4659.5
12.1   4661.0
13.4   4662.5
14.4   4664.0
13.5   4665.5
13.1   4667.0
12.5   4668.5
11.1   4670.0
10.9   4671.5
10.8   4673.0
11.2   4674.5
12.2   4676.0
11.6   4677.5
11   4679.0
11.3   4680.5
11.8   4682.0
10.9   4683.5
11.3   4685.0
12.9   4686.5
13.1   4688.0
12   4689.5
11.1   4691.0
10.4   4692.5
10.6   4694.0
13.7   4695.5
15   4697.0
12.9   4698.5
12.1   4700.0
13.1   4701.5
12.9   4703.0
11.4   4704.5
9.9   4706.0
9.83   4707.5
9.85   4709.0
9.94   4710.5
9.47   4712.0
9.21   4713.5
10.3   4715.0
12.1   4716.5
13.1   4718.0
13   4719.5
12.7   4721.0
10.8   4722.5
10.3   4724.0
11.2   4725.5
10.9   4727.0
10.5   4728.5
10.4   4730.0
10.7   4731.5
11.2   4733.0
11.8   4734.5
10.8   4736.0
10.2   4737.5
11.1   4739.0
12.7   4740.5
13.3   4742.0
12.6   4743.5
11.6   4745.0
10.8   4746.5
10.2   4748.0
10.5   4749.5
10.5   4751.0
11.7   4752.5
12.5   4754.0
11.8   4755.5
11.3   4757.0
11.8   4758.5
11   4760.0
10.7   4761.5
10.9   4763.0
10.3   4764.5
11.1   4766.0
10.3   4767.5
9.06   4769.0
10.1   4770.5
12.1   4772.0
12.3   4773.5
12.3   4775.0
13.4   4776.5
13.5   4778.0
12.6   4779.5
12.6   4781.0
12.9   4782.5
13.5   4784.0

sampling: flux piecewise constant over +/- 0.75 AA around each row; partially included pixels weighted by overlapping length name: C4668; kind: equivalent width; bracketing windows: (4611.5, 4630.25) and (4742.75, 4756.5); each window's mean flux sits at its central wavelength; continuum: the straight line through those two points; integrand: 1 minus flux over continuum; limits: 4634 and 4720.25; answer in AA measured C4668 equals 2.22 AA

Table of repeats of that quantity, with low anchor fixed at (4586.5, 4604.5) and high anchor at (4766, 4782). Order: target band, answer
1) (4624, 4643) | -0.45 AA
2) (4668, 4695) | 1.02 AA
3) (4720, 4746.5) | 1.18 AA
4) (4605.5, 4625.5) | -0.27 AA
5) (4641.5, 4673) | -0.17 AA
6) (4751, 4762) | 0.32 AA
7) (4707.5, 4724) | 1.30 AA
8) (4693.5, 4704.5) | -0.86 AA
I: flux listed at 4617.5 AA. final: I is 12.5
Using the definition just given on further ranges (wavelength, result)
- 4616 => 13.1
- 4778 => 13.5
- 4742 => 13.3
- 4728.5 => 10.5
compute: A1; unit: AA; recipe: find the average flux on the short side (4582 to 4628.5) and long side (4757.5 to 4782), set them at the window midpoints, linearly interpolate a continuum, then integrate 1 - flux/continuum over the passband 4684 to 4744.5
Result 1.2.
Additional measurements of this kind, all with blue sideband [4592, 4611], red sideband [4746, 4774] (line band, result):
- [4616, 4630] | -1.2 AA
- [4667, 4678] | -0.1 AA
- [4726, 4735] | 0.2 AA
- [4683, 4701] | -1.3 AA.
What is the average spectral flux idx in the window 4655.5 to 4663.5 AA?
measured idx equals 12.4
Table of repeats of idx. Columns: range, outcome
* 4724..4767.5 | 11.2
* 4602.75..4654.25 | 12.1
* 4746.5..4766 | 11.1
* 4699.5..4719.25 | 11.1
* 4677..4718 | 11.5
